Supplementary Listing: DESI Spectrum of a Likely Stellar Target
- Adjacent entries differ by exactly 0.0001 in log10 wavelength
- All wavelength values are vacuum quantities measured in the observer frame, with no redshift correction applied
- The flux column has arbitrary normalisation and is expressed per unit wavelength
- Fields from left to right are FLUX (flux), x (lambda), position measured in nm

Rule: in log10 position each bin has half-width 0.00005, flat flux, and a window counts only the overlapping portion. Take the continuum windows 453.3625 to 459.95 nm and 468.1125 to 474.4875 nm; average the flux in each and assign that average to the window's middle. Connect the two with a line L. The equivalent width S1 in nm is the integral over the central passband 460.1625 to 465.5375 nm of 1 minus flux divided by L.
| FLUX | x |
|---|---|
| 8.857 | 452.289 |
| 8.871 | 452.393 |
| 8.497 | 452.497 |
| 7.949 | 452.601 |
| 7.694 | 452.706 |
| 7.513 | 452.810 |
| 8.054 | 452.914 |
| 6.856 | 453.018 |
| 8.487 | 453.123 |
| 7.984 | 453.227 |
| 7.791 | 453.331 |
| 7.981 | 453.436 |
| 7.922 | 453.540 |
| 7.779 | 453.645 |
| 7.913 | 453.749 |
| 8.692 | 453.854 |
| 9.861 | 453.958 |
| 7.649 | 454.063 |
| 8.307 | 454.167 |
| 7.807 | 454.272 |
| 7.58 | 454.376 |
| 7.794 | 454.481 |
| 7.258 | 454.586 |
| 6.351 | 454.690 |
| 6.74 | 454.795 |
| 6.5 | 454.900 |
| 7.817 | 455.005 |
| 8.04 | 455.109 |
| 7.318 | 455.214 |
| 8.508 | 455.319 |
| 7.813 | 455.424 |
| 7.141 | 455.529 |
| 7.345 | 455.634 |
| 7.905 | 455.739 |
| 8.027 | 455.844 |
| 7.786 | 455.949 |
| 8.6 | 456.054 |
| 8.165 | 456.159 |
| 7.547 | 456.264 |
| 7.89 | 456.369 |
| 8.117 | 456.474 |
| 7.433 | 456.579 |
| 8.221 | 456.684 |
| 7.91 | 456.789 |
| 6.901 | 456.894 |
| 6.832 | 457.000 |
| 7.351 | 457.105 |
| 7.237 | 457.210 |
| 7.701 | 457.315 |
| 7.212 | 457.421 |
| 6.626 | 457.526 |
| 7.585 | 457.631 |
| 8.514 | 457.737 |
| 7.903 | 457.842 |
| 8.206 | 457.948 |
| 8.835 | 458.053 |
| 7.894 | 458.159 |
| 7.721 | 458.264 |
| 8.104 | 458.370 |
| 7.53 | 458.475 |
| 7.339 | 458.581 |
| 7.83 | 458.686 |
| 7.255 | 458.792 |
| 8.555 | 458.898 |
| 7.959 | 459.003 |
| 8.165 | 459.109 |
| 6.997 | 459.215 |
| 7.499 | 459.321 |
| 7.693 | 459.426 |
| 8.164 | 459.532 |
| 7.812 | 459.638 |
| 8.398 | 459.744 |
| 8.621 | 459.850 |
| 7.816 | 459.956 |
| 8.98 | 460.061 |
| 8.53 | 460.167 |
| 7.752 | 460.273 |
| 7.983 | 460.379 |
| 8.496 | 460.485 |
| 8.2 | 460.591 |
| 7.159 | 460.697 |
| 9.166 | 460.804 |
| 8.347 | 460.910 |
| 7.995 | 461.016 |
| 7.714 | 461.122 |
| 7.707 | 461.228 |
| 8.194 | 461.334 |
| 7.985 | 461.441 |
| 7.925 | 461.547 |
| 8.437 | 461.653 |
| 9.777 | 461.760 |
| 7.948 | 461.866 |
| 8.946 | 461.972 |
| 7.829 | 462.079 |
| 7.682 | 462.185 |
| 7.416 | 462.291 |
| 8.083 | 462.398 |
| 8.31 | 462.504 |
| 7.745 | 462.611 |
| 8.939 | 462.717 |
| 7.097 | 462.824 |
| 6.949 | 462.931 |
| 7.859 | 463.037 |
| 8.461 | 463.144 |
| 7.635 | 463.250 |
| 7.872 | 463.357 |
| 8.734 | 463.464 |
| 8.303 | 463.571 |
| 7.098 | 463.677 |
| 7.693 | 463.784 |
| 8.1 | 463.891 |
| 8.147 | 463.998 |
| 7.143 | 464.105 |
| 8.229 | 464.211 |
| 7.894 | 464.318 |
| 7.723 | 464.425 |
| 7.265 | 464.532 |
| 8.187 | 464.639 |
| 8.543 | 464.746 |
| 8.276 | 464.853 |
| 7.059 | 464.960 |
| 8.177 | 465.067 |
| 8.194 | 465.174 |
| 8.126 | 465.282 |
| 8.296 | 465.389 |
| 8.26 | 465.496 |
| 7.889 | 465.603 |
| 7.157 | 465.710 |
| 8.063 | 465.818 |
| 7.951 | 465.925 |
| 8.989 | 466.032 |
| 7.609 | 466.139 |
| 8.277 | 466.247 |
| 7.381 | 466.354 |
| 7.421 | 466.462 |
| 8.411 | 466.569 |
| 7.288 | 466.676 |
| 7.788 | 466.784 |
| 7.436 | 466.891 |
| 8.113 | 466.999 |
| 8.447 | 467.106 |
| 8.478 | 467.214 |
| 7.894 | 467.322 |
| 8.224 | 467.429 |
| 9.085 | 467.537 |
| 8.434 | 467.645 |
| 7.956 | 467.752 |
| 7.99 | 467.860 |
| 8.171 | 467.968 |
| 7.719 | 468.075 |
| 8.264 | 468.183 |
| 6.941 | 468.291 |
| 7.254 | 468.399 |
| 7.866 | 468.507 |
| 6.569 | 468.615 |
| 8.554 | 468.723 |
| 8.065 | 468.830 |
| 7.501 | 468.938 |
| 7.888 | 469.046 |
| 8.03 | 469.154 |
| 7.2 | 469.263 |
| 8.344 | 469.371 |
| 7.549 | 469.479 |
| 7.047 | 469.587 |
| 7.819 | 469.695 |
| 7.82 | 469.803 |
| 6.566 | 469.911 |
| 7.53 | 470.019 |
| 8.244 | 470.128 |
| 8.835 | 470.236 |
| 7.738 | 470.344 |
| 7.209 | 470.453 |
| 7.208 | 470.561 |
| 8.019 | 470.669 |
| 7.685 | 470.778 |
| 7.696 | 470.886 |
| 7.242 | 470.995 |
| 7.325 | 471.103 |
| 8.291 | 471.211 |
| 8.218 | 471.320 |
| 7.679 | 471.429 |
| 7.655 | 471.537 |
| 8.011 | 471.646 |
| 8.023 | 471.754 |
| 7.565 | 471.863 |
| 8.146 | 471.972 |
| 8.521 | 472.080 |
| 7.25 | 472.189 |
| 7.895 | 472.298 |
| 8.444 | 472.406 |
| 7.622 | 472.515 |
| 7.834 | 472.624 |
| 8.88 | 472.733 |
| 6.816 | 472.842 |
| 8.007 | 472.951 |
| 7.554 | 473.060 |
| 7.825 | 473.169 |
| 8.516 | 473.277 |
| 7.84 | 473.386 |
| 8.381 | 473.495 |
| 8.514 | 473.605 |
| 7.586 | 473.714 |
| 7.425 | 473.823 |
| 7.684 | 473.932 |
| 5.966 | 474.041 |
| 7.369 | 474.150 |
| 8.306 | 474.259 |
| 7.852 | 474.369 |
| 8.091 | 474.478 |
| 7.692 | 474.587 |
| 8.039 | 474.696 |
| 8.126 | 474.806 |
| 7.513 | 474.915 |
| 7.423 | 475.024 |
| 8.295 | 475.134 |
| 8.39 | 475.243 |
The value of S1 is -0.18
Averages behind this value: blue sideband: 7.78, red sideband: 7.76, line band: 8.03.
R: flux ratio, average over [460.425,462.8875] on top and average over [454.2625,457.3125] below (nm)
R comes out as 1.1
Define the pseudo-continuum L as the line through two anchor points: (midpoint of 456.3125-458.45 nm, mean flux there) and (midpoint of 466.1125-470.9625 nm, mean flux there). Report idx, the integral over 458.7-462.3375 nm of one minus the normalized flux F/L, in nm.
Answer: -0.17 nm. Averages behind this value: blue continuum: 7.71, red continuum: 7.81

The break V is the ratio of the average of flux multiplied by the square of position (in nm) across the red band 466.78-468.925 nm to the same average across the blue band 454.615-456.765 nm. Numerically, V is 1.1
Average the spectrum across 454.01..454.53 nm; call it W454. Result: 7.83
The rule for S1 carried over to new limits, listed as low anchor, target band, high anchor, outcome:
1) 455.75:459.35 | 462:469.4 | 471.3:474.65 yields -0.11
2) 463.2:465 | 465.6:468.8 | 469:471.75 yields -0.05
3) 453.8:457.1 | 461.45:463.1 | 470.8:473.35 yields -0.06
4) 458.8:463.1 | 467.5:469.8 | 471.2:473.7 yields 0.05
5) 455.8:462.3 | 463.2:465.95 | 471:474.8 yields -0.01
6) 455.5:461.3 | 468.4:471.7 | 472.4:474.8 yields 0.05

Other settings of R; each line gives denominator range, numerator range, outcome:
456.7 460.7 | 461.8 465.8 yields 1.01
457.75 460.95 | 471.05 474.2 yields 0.97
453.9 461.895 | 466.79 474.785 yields 0.99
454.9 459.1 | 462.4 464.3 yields 1.02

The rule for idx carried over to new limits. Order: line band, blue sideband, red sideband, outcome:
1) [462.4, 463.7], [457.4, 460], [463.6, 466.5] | -0.01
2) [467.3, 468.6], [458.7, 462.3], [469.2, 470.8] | -0.03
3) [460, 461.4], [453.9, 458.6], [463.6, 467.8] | -0.06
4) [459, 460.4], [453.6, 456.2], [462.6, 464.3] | -0.03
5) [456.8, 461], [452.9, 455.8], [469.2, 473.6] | -0.06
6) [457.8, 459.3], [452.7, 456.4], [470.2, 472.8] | -0.01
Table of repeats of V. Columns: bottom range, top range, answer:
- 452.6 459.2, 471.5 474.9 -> 1.09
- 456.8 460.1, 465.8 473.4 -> 1.06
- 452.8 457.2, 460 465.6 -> 1.07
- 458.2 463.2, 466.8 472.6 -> 1.01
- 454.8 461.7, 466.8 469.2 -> 1.06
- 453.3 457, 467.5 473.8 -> 1.08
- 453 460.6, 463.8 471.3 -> 1.05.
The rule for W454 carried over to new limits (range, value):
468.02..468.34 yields 7.66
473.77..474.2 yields 7.11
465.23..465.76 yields 7.96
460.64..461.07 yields 8.16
